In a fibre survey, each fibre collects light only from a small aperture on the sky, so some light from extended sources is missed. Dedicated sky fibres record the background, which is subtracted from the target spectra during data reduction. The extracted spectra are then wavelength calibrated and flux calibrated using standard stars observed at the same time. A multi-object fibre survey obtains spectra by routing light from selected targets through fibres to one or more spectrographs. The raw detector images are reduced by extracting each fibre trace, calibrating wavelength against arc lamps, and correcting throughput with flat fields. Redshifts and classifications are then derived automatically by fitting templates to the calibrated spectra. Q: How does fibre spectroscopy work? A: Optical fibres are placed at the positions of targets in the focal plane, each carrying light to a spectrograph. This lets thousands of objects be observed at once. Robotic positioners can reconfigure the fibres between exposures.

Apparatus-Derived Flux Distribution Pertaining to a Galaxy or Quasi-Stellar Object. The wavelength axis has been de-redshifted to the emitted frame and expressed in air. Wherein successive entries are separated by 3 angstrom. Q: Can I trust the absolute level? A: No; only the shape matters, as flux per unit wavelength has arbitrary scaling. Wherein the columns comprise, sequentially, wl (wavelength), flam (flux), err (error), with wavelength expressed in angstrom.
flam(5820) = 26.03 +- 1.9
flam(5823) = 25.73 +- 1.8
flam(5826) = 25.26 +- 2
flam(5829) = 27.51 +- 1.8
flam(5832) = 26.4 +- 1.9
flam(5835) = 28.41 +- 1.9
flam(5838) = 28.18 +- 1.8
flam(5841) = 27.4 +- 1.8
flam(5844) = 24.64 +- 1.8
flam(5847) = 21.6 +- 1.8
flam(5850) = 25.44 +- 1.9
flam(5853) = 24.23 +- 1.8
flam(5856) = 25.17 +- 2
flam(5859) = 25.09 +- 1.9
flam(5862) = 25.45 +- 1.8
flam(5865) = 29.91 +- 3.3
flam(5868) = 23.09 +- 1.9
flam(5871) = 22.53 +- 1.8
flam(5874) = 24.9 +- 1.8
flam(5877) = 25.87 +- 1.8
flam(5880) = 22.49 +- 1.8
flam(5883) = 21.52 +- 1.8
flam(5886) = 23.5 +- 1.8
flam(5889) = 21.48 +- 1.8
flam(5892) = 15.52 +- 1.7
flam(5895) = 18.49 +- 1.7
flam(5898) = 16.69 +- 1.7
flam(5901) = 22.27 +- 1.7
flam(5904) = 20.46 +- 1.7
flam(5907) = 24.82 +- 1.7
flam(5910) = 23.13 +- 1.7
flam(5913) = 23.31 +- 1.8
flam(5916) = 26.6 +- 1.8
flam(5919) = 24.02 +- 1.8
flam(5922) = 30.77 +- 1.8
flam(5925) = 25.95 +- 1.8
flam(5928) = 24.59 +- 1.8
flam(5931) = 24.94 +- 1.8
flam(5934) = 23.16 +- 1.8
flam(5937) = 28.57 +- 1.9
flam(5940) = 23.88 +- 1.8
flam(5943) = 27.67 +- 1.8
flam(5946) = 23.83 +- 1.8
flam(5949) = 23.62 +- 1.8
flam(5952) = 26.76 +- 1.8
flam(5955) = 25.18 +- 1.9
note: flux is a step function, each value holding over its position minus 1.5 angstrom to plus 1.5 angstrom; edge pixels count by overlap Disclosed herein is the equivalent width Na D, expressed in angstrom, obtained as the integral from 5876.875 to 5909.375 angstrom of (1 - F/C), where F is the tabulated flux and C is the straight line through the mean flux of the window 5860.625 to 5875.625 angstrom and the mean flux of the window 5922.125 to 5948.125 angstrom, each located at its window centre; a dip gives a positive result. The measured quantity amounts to 5.5 angstrom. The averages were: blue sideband 25.2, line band 21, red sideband 25.6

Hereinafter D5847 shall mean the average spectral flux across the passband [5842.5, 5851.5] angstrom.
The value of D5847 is 23.9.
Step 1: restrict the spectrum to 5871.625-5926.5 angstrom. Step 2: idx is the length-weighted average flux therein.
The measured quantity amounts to 22.9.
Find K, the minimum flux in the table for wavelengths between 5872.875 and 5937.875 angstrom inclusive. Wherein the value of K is 15.52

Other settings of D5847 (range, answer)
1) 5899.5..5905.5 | 21.4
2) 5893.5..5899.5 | 17.6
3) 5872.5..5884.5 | 23.7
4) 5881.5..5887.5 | 22.5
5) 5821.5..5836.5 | 26.7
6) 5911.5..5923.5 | 26.2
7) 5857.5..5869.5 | 25.9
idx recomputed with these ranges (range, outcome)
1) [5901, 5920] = 23.6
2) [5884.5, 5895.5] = 19.9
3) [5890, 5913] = 20.4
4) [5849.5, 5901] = 23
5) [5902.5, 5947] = 25.1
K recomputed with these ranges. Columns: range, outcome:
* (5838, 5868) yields 21.6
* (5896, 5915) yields 16.69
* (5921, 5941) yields 23.16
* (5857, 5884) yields 21.52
